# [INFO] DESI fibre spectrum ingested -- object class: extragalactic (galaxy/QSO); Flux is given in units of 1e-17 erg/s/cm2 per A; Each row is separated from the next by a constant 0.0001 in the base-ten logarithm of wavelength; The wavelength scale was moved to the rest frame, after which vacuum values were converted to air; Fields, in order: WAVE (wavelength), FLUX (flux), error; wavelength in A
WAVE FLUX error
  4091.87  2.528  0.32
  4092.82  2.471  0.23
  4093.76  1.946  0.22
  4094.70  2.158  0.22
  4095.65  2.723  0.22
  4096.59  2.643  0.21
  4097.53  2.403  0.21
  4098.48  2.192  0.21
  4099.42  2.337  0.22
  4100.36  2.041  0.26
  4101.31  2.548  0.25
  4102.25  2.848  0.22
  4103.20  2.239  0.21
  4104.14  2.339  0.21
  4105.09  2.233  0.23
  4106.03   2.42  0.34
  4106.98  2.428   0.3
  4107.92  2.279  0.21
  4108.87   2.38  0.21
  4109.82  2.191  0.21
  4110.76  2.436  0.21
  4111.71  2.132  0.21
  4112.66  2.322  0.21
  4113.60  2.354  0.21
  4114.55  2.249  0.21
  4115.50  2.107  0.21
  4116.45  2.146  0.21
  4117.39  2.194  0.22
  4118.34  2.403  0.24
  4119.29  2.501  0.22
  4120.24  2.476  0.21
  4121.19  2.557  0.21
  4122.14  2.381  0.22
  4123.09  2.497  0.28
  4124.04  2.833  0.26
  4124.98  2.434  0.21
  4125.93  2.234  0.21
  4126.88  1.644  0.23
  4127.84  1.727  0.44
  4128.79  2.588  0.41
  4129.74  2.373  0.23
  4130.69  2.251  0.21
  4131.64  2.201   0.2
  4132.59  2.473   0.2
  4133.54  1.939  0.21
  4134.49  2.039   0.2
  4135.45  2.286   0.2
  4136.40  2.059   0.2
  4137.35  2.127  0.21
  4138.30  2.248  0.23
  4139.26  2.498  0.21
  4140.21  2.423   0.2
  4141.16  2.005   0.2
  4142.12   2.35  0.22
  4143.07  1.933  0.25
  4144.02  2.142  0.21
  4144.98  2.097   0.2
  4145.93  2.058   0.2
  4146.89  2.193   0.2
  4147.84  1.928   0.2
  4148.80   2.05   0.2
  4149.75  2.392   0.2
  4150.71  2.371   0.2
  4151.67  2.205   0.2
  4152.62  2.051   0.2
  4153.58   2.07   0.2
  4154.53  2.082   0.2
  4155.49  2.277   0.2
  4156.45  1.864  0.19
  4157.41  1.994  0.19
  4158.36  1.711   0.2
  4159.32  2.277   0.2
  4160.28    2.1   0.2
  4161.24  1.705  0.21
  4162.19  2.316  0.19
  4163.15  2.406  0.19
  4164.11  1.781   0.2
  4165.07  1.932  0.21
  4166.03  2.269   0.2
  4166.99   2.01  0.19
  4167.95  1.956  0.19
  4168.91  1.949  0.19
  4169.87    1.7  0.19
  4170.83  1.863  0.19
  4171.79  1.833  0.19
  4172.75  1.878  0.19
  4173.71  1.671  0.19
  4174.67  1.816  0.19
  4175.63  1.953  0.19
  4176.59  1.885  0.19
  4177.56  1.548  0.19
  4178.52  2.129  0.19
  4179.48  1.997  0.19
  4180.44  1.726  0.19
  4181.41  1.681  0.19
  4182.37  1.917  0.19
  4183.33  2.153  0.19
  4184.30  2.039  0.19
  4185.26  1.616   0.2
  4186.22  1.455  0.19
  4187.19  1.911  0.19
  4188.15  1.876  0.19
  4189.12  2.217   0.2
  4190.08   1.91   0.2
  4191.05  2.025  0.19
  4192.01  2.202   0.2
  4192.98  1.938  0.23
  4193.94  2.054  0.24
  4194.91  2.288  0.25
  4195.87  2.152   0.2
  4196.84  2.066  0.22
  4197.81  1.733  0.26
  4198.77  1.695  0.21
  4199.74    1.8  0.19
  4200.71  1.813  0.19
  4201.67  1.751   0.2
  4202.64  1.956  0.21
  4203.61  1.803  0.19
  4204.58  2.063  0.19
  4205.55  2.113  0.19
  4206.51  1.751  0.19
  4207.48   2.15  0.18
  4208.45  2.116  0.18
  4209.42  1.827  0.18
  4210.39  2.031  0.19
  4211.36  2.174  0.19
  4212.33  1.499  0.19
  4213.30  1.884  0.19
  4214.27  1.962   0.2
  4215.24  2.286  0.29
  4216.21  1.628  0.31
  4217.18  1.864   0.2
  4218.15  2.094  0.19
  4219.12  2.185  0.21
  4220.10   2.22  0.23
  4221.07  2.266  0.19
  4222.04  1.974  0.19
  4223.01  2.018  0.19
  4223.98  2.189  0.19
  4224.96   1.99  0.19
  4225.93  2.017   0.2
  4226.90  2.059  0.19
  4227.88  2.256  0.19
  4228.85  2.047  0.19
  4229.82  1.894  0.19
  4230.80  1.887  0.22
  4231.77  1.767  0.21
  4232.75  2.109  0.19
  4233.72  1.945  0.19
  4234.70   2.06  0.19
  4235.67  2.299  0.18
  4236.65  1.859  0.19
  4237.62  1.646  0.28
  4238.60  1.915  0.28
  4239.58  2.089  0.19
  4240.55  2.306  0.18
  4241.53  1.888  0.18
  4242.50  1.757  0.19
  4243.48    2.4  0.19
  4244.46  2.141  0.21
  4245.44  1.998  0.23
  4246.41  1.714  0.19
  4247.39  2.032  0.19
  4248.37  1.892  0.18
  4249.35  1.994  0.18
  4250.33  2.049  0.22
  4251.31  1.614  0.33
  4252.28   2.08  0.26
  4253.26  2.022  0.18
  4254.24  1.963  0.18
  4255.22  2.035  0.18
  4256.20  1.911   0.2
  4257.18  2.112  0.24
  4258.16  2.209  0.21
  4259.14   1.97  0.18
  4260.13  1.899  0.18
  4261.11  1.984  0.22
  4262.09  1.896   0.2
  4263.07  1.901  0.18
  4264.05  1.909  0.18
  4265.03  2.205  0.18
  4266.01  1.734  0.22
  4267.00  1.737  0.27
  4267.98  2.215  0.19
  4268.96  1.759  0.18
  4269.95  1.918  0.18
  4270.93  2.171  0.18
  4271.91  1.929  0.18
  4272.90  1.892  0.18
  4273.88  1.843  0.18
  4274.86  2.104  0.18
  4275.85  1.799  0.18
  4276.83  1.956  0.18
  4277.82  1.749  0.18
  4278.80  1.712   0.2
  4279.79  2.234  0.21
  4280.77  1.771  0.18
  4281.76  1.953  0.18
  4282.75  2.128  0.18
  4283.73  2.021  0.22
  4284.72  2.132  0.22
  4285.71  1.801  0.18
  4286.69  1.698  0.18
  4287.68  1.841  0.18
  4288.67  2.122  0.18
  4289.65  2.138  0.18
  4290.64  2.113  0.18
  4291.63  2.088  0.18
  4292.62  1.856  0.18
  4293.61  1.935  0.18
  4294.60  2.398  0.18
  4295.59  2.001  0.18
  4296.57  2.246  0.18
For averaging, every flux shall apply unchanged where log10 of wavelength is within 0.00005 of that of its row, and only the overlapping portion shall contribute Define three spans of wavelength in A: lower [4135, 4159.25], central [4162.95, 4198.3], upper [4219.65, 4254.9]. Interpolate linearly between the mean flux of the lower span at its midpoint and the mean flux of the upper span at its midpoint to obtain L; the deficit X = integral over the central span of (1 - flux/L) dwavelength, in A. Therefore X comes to 2.7 A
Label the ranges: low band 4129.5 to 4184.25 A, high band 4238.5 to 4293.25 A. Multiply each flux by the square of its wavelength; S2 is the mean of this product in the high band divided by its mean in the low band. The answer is 1.0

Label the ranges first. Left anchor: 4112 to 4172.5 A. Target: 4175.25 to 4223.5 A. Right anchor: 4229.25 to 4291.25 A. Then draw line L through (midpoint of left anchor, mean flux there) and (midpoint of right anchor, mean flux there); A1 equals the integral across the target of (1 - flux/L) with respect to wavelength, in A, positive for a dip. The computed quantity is 2.8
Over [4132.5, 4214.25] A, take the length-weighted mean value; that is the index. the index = 2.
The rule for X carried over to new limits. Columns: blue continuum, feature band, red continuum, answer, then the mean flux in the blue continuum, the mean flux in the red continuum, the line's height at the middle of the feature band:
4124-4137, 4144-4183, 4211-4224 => 2.49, 2.2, 2.01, 2.13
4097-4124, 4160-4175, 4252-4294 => 1.81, 2.35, 1.96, 2.22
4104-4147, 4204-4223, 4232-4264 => 0.56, 2.26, 1.99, 2.07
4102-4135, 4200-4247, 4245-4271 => 1.15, 2.31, 1.96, 2.04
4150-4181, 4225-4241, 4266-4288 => -0.52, 1.98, 1.92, 1.94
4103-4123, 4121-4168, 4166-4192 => -1.08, 2.33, 1.89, 2.12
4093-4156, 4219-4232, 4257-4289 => -0.05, 2.27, 1.95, 2.05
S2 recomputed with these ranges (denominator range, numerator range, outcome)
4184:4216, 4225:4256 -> 1.05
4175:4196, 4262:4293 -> 1.05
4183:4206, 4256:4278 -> 1.04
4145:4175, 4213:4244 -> 1.03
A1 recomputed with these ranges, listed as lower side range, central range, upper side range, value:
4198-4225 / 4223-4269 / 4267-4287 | -0.90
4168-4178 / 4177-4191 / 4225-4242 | -0.18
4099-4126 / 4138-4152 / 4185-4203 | -0.02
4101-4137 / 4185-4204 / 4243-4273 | 1.88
